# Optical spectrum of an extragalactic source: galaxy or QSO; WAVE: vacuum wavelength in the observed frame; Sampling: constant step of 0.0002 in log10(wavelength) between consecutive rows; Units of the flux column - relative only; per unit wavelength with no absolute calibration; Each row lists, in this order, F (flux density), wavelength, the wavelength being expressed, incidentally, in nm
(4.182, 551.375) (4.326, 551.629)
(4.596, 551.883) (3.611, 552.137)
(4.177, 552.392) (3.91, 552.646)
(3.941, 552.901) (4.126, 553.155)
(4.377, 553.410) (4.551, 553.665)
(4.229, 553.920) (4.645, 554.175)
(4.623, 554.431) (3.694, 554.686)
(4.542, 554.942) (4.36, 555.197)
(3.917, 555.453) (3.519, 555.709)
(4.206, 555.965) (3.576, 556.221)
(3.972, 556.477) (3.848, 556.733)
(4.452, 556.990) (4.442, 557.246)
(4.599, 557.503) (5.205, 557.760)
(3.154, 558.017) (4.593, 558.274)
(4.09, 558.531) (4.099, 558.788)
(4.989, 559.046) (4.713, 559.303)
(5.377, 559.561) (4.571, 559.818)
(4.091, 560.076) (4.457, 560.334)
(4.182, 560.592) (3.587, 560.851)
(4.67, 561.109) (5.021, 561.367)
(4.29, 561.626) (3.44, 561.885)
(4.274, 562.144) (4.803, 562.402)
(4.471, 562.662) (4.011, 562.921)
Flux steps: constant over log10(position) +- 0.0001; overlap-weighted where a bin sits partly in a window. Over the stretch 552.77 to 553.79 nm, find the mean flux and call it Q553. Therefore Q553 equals 4.25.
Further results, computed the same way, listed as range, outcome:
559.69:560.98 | 4.18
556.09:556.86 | 3.8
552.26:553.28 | 4.04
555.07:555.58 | 4.14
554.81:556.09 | 4.11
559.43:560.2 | 4.68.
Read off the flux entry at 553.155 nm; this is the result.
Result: 4.126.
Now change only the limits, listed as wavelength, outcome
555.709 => 3.519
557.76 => 5.205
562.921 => 4.011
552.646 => 3.91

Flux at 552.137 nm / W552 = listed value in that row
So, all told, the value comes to 3.611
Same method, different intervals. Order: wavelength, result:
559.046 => 4.989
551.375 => 4.182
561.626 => 4.29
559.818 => 4.571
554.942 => 4.542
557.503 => 4.599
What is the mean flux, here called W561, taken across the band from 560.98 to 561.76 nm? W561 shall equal 4.65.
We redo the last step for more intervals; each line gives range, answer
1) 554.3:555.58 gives 4.23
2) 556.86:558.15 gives 4.37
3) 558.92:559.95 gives 4.91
